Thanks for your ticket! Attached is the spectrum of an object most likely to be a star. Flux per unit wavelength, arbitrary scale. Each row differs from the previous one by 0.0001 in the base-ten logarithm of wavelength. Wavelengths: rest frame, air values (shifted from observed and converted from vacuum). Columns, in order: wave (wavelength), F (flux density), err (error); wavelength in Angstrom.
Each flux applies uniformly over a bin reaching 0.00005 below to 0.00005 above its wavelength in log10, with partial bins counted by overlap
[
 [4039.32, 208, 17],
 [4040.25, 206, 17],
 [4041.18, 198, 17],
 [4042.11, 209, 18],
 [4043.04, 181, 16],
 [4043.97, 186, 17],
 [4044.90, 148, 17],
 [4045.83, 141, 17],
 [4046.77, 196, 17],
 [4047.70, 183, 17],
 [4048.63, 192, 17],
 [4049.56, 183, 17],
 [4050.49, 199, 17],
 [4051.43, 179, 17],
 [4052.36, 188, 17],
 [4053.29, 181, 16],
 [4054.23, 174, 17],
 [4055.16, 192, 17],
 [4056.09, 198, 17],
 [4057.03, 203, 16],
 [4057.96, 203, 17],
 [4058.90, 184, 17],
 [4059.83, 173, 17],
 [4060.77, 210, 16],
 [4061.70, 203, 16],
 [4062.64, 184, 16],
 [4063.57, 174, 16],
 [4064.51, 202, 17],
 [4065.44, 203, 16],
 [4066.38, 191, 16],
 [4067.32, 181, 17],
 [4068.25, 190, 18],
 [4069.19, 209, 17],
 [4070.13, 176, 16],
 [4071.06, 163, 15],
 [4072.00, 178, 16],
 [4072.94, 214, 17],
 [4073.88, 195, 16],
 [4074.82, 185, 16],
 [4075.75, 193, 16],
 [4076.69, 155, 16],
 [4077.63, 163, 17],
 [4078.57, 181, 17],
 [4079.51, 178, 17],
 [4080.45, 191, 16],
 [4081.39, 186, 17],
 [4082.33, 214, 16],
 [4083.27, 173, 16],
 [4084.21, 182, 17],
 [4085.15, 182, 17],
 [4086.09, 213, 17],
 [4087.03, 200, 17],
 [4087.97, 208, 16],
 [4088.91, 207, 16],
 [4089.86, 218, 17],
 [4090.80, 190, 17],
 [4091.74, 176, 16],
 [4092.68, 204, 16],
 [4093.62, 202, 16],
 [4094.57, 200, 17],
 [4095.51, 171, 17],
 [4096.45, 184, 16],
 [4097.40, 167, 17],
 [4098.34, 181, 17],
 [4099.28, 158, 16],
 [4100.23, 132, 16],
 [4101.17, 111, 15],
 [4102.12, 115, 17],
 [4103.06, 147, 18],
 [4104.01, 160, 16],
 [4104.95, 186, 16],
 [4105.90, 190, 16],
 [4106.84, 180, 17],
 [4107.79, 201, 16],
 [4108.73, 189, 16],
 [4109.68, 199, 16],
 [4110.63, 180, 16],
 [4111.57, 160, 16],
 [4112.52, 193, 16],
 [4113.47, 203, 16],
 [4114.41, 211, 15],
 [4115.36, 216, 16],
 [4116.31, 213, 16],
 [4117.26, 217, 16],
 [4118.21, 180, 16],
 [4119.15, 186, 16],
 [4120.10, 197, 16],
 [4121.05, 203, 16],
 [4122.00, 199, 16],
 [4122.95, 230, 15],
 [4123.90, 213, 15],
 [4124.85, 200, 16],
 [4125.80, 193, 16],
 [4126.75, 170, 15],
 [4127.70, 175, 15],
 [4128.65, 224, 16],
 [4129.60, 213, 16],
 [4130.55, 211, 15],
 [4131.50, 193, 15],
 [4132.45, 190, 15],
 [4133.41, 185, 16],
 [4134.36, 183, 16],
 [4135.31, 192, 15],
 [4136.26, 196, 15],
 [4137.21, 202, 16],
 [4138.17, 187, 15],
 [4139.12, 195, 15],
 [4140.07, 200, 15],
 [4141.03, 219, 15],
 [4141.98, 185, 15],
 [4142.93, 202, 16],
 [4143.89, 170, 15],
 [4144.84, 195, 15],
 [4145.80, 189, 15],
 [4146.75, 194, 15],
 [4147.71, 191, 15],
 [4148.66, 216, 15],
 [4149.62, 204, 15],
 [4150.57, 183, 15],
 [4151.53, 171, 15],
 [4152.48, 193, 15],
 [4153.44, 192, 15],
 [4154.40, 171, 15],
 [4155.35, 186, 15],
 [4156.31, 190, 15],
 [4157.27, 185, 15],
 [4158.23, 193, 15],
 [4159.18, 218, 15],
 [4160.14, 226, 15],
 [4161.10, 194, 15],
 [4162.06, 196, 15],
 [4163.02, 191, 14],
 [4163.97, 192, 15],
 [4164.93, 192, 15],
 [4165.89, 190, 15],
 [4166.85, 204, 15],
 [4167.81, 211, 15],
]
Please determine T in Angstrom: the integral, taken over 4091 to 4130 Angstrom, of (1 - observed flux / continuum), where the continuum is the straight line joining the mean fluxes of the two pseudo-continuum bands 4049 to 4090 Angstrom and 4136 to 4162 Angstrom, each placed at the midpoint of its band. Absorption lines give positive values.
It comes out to 1.23 Angstrom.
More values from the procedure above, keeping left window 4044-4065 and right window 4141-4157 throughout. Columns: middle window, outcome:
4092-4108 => 1.6 Angstrom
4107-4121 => -0.5 Angstrom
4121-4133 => -0.7 Angstrom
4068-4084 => 0.2 Angstrom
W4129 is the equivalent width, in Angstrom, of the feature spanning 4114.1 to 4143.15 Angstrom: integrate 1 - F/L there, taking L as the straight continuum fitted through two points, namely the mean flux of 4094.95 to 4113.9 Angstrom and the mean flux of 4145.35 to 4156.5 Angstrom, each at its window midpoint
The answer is -3.0 Angstrom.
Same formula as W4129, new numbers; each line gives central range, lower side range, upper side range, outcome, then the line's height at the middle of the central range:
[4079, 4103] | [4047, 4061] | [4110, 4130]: 1.66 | 195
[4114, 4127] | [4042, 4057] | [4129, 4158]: -0.82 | 190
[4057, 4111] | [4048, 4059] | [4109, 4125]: 2.88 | 195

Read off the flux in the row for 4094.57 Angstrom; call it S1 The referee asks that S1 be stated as 200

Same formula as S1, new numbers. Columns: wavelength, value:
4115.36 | 216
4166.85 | 204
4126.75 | 170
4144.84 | 195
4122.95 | 230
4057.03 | 203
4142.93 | 202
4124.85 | 200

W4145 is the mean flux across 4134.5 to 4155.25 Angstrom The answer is 192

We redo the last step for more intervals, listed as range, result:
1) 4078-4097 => 193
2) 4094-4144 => 188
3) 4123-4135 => 197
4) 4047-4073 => 189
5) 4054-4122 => 187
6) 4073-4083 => 185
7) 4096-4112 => 167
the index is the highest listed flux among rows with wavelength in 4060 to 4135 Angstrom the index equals 230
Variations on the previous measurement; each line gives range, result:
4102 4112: 201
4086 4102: 218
